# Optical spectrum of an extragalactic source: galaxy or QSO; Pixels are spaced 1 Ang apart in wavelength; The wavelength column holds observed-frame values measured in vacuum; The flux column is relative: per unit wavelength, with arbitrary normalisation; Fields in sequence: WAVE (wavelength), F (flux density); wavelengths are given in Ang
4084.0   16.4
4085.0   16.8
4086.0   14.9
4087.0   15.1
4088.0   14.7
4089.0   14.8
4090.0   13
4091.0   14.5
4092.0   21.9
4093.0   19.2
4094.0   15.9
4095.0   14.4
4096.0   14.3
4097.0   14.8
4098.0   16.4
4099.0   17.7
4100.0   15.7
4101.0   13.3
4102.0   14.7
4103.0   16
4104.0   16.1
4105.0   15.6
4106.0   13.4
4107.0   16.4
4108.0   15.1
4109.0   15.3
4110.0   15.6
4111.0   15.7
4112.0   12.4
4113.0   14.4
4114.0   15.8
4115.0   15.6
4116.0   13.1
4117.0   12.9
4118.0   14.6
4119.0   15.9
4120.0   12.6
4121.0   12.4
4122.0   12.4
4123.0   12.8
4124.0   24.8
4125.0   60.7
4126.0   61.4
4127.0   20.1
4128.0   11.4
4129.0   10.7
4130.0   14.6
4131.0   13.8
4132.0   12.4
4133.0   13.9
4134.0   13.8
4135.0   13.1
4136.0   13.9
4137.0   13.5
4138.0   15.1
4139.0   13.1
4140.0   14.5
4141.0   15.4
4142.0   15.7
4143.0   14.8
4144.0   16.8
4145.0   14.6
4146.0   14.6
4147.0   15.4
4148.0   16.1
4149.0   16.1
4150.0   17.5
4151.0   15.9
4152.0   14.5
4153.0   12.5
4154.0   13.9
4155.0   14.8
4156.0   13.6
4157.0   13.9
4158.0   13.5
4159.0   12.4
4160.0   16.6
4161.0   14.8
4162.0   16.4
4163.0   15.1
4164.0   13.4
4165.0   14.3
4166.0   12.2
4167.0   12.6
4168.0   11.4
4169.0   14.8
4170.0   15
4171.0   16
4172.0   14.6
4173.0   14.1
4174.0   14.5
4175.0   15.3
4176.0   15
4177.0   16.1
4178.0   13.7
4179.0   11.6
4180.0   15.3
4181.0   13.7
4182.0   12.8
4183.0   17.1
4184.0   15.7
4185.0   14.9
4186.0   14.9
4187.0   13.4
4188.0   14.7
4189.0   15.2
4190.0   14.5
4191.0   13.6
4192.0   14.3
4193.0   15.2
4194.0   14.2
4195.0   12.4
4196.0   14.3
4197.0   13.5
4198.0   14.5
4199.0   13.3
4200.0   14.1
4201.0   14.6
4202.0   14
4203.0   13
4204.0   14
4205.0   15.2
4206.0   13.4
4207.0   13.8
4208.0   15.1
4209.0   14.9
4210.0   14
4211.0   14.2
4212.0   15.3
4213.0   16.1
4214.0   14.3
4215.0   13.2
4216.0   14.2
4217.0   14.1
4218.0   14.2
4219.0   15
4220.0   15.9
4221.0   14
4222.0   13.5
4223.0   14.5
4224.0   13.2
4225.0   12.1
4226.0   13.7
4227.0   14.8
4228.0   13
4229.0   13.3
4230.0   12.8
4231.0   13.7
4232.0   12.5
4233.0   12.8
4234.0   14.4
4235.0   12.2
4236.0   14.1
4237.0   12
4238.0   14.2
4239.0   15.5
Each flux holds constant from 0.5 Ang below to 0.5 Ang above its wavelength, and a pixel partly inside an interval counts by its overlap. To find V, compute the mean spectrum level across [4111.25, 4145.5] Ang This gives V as 17.1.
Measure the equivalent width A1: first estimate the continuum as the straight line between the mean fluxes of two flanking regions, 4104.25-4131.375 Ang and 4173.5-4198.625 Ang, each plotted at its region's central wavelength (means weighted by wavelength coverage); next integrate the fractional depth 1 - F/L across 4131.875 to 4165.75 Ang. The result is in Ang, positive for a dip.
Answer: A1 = 3.8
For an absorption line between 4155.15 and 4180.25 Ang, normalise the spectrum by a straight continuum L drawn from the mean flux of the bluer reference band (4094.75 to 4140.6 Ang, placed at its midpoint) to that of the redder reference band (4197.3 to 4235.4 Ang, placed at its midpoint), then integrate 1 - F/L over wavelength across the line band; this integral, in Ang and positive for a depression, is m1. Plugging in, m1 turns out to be 1.7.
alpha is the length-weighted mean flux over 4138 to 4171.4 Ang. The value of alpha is 14.6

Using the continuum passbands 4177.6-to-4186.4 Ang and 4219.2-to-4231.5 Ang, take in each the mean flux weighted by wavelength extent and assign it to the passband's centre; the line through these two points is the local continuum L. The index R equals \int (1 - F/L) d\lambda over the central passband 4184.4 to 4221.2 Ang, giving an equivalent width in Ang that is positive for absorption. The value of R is -0.6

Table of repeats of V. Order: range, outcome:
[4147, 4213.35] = 14.4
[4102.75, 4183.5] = 15.7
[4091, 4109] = 15.9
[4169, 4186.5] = 14.7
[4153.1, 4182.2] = 14.2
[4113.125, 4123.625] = 14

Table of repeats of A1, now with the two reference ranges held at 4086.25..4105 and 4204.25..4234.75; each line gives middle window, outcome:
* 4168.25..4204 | 0.3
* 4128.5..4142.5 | 1.2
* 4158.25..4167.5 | 0.4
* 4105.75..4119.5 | 0.6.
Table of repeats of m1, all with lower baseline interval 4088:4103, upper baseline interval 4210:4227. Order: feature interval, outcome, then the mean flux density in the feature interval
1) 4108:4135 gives -4.4 Ang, 17.9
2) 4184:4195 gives 0.1 Ang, 14.4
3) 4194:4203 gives 0.4 Ang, 13.8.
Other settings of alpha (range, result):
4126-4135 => 16.4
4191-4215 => 14.2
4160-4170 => 14.1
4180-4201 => 14.3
